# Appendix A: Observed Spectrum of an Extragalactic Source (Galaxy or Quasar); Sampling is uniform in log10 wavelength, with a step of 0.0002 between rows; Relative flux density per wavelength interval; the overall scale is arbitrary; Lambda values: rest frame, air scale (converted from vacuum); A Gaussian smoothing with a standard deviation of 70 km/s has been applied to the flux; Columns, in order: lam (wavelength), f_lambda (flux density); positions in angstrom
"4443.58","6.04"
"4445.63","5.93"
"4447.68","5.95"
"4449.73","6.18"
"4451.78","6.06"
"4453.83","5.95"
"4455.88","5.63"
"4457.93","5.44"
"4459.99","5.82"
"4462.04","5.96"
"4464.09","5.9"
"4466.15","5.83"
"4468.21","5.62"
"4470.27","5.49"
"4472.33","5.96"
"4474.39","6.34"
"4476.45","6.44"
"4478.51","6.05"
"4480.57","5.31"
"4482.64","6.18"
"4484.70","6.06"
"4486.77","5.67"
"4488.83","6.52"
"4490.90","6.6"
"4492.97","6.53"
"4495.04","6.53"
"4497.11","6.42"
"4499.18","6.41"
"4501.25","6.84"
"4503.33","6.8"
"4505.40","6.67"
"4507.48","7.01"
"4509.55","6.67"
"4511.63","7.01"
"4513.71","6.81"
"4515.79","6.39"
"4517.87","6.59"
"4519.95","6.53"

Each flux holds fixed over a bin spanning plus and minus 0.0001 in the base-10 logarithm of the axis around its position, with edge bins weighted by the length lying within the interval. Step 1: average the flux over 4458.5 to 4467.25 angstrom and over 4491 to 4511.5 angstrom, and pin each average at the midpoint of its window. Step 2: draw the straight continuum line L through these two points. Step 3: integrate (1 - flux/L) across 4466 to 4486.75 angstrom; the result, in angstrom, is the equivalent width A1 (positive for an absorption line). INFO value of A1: 0.7 angstrom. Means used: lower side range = 5.85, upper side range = 6.67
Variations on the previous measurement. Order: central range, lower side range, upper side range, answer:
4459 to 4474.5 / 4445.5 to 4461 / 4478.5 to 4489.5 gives 0.2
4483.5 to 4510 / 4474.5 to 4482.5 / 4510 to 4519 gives -0.6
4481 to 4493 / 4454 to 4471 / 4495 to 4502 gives 0.2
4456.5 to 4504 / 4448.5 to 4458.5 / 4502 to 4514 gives 1.8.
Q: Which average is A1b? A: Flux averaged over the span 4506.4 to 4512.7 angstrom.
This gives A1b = 6.89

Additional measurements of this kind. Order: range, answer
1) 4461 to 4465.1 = 5.94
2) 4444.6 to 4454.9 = 6.01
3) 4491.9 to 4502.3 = 6.54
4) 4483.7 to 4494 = 6.28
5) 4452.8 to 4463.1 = 5.77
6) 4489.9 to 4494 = 6.56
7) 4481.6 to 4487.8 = 5.97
